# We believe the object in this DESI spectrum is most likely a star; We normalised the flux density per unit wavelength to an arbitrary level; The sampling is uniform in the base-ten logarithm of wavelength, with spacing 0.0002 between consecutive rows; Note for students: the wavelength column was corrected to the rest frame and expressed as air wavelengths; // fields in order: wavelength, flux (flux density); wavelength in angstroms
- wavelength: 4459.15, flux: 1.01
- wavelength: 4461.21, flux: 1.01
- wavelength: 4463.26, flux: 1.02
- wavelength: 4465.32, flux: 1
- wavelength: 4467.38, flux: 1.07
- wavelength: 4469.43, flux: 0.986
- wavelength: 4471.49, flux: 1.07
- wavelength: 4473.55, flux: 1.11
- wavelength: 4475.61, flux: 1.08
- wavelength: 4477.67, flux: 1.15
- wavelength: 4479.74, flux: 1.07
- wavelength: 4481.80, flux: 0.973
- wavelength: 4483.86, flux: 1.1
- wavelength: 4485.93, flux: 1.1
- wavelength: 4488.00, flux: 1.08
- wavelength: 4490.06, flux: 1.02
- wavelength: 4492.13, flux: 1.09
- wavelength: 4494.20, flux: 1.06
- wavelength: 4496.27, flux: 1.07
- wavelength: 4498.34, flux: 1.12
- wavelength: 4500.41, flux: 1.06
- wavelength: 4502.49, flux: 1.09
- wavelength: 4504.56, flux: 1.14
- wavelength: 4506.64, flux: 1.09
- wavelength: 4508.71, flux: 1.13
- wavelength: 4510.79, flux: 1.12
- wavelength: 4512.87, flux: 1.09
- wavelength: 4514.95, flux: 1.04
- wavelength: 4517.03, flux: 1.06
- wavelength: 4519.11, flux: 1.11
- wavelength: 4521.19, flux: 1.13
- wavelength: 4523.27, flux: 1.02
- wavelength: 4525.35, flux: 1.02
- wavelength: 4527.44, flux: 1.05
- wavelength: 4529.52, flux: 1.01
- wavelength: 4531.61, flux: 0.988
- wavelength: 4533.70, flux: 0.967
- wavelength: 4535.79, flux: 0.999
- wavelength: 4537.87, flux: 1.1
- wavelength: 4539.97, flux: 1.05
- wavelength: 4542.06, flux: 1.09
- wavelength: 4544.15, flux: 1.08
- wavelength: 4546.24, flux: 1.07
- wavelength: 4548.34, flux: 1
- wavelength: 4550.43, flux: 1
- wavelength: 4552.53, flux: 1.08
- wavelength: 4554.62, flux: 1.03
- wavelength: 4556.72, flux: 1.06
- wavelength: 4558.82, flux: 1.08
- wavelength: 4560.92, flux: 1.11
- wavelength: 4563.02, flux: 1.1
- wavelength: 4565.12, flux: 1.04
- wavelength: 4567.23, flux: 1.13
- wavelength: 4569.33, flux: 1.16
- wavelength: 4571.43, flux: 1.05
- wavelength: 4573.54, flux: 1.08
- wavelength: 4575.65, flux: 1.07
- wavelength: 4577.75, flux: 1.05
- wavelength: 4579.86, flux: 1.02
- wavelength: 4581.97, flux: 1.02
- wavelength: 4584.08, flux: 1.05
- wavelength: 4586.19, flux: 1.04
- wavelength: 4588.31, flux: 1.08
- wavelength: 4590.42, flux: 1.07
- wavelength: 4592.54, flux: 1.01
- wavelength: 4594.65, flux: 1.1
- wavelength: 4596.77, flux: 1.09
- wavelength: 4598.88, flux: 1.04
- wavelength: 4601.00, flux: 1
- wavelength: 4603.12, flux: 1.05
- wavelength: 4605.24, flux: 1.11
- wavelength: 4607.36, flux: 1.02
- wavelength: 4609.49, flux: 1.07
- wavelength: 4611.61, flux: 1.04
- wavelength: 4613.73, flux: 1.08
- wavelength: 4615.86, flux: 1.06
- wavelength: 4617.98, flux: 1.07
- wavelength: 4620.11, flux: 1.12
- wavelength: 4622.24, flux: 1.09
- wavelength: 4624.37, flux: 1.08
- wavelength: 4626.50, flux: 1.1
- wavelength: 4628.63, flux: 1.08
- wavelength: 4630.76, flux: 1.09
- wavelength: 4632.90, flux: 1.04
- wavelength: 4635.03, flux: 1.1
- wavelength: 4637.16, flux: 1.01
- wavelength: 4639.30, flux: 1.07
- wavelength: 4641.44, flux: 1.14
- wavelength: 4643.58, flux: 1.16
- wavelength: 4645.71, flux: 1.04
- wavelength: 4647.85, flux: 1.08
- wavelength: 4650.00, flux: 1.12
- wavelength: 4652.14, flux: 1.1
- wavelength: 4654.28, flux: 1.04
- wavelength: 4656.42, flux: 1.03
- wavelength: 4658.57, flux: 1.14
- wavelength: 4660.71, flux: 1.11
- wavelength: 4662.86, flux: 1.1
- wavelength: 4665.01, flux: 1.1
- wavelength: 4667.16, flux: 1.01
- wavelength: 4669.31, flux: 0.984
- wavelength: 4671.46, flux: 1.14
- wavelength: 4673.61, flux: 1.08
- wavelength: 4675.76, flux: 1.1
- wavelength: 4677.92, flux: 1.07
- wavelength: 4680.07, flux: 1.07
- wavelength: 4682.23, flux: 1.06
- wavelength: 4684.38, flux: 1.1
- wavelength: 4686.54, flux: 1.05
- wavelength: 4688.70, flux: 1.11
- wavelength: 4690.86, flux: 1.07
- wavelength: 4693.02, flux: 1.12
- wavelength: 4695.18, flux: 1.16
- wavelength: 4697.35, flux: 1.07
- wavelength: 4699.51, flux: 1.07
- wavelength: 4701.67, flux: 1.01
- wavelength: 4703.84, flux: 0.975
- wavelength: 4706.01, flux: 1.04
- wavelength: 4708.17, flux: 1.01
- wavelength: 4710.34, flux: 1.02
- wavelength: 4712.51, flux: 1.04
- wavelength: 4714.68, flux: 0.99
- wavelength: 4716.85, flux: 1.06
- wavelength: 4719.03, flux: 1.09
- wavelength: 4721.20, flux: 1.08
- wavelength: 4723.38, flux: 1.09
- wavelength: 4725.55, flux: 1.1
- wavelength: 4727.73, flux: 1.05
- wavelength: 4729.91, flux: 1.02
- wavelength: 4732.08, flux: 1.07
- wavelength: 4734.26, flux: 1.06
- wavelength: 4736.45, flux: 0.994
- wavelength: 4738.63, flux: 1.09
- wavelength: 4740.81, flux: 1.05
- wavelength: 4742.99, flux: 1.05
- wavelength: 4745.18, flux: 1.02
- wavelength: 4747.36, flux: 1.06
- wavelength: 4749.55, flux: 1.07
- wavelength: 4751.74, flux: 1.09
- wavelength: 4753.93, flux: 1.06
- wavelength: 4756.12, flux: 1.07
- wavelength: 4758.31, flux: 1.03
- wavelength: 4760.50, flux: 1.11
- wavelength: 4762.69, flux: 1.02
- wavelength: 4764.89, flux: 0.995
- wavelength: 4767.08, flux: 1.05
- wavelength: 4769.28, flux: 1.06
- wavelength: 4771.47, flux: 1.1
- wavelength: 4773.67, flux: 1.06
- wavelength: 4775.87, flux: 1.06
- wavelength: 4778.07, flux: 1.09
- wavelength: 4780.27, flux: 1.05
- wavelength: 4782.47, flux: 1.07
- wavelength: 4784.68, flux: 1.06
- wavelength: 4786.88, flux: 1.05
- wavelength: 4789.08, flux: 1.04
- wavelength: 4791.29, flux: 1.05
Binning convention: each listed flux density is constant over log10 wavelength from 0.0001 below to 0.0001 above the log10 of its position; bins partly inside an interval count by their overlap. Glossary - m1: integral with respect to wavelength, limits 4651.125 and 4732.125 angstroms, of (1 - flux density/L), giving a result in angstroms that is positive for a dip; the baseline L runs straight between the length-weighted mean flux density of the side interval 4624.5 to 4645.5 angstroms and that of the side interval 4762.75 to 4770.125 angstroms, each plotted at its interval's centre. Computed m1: -0.3 angstroms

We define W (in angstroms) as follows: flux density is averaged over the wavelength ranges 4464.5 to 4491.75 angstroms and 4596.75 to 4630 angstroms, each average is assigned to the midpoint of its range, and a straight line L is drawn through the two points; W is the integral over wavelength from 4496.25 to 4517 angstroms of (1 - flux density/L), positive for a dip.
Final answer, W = -0.6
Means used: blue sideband 1.06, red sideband 1.07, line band 1.09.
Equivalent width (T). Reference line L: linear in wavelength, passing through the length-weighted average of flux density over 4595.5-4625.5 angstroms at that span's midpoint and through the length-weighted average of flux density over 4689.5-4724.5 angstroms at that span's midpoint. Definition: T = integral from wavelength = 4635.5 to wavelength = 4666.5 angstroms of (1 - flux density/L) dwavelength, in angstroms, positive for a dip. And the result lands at -0.8 angstroms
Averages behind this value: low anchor 1.07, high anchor 1.06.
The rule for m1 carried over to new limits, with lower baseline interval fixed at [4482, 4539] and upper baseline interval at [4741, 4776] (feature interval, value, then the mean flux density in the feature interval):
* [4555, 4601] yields -0.12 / 1.07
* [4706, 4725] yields 0.17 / 1.05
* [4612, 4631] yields -0.38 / 1.08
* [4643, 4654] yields -0.33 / 1.09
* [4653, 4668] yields -0.23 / 1.08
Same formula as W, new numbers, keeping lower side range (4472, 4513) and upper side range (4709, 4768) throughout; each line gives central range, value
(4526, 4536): 0.7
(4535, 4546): 0.1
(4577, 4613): 0.7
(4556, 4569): -0.2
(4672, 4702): -0.7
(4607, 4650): -0.4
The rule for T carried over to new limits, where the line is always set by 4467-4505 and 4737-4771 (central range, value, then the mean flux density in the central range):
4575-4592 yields 0.3 angstroms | 1.05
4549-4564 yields 0.1 angstroms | 1.06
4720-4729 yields -0.2 angstroms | 1.08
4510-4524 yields -0.1 angstroms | 1.08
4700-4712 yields 0.5 angstroms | 1.02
